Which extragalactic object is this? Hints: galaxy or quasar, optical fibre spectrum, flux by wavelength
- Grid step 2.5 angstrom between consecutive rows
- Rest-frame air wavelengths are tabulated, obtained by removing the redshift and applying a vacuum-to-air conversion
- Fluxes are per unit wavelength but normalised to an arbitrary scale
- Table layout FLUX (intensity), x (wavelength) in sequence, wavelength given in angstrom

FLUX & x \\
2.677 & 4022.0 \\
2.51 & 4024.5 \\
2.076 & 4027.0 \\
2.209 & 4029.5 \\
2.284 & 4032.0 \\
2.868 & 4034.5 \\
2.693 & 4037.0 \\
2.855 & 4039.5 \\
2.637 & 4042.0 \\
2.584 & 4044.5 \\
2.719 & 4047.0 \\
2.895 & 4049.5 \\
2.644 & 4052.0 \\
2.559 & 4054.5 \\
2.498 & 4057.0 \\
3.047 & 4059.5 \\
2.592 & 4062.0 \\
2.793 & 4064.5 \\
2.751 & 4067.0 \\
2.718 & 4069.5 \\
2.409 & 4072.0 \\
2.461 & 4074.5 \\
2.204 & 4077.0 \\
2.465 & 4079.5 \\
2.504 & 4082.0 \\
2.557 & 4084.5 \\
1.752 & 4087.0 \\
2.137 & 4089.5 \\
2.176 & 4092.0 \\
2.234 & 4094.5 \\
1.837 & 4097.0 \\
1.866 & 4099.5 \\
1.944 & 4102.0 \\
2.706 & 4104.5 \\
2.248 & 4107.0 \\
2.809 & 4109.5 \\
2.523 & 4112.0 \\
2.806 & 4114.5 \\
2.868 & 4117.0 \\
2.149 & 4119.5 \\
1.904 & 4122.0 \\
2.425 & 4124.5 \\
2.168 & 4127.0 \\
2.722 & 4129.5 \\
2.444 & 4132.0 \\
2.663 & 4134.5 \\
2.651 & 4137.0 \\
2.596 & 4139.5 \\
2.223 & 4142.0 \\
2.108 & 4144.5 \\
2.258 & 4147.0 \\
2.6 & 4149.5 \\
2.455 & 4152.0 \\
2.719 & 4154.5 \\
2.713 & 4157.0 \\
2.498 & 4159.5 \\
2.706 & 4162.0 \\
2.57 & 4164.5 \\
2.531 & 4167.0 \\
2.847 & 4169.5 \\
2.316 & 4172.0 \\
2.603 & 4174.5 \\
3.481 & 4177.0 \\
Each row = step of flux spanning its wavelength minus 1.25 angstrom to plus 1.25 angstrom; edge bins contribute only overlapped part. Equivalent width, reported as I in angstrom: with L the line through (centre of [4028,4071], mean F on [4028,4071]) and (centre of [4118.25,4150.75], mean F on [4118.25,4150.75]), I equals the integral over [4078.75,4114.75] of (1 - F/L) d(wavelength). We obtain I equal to 3.1 angstrom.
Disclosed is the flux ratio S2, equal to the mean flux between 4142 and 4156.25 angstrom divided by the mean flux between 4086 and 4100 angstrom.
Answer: 1.20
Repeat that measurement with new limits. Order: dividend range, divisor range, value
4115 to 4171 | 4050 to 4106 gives 1.04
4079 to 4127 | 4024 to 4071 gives 0.88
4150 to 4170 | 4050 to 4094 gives 1.05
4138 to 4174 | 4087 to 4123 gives 1.10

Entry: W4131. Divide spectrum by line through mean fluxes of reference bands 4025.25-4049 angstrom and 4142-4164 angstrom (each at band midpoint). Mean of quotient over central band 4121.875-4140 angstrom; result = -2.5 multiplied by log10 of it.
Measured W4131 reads 0.01 mag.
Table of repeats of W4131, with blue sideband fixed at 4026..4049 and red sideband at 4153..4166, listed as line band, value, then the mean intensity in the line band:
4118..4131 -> 0.14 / 2.29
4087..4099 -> 0.26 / 2.05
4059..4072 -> -0.06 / 2.73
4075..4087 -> 0.10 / 2.36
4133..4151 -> 0.08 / 2.44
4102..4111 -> 0.05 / 2.5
